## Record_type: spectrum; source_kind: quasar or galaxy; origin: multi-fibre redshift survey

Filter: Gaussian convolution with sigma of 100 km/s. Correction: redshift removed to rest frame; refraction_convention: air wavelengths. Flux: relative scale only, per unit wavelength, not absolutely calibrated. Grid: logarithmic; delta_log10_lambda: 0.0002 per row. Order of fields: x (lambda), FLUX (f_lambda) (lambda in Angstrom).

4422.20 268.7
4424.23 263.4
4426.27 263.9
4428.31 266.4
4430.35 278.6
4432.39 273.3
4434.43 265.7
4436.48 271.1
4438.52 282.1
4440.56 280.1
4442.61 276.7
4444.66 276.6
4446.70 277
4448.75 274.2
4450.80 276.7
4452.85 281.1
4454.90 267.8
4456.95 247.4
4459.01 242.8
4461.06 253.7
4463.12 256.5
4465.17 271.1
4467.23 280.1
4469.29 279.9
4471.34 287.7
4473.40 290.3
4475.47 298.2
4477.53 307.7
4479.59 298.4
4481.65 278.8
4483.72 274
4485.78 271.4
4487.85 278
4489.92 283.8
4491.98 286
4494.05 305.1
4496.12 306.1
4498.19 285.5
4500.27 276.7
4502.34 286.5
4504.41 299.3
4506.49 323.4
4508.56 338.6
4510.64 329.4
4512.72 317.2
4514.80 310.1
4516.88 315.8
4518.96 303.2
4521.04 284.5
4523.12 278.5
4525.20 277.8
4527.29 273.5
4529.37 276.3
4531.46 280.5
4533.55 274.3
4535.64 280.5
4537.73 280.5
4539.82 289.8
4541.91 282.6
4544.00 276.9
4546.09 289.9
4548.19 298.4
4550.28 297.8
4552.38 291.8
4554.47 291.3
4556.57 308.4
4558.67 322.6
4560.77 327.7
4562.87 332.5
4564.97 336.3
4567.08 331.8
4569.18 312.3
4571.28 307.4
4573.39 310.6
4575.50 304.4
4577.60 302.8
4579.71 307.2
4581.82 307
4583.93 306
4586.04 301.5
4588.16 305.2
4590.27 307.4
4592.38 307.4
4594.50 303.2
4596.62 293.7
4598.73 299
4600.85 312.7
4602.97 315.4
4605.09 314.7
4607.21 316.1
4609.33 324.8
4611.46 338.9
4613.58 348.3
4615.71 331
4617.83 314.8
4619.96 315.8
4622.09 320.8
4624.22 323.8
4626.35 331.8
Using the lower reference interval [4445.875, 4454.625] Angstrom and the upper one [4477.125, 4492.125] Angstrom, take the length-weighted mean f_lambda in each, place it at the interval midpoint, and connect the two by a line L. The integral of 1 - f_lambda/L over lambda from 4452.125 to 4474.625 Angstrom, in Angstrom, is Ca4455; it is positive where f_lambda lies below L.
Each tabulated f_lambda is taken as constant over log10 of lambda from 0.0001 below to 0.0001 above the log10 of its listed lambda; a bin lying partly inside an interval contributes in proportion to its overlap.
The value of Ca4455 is 0.8 Angstrom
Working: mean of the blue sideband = 276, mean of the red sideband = 284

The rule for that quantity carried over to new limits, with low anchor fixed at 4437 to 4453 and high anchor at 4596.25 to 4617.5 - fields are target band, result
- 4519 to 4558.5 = 2.1 Angstrom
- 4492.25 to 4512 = -0.8 Angstrom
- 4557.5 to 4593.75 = -0.2 Angstrom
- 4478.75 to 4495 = 0.3 Angstrom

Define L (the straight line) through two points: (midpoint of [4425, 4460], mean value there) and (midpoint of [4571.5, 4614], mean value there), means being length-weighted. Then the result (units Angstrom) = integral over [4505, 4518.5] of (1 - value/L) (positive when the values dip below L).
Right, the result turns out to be -1.5 Angstrom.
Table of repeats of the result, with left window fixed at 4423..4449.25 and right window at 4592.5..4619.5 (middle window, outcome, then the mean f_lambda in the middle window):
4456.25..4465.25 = 0.9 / 253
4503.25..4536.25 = -0.4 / 298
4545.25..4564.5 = -0.2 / 308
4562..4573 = -0.6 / 323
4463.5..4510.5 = -0.8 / 292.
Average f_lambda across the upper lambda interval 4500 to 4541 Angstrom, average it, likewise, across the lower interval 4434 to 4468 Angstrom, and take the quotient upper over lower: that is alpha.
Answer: 1.10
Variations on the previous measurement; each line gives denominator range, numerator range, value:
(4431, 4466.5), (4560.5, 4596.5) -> 1.16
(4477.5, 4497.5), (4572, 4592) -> 1.06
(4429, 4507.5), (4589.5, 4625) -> 1.13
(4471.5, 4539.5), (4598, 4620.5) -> 1.10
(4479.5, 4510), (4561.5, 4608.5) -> 1.06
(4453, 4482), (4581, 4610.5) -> 1.12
